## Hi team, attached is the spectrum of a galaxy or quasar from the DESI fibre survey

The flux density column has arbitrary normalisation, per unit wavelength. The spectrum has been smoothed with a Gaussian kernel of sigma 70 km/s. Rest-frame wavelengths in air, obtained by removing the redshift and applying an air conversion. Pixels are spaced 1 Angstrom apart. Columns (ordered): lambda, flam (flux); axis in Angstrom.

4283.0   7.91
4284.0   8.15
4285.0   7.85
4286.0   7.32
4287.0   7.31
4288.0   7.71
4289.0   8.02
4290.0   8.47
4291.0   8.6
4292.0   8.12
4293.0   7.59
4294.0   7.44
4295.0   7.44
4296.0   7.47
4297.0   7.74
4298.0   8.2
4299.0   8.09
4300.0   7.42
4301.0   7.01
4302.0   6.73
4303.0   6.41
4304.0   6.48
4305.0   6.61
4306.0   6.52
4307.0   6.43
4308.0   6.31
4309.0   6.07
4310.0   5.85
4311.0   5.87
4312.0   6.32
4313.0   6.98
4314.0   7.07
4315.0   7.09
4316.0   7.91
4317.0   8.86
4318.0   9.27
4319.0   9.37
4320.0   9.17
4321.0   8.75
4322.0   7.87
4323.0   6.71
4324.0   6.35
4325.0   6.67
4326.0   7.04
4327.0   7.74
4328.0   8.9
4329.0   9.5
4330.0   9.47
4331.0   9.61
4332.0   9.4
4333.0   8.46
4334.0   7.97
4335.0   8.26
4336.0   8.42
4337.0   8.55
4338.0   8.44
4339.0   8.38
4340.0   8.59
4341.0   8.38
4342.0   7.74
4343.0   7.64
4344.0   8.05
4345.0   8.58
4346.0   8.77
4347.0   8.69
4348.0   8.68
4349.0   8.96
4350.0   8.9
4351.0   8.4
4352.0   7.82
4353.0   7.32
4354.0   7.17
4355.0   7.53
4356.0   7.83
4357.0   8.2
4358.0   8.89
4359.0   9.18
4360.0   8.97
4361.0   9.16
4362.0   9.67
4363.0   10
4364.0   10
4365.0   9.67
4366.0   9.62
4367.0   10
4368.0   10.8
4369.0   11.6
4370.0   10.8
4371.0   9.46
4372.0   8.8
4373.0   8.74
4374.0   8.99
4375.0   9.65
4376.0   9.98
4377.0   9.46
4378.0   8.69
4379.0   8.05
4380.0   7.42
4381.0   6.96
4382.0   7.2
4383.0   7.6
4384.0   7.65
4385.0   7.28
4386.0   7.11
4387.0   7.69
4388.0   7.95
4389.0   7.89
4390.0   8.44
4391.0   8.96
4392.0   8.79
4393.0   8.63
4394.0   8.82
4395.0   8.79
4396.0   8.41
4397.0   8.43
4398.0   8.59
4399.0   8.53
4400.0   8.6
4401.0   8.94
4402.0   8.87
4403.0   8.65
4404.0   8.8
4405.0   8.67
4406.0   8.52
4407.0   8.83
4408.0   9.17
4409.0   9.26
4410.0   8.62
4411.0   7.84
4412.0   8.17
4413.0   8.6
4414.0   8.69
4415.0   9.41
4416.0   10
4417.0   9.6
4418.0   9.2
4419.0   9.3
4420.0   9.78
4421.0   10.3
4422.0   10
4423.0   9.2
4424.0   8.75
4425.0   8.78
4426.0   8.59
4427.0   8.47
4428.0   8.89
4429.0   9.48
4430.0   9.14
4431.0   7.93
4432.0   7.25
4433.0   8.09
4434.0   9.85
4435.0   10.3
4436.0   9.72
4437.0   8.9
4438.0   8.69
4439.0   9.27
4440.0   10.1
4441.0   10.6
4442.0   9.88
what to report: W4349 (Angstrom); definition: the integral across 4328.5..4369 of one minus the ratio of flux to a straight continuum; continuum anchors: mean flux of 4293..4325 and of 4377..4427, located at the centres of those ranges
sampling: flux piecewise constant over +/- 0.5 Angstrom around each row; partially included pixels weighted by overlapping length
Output -4.8 Angstrom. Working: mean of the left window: 7.28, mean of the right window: 8.6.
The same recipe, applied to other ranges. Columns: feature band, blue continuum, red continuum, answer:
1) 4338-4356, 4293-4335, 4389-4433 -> -0.5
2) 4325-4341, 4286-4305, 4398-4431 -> -1.1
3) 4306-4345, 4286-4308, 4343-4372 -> 1.4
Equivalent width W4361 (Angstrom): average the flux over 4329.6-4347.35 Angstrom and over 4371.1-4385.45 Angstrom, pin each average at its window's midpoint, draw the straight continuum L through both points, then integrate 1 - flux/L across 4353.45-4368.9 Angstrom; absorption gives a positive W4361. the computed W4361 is -1.4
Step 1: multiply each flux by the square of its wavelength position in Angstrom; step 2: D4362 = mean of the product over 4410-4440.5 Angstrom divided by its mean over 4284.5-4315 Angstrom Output 1.34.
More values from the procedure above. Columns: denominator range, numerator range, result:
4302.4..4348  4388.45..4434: 1.17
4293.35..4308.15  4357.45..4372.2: 1.42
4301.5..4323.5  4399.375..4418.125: 1.28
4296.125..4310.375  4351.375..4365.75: 1.30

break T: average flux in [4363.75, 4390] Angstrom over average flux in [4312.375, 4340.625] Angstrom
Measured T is 1.07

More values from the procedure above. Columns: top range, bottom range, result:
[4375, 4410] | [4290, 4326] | 1.15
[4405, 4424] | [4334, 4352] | 1.08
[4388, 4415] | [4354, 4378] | 0.92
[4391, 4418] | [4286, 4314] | 1.23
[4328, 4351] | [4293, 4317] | 1.23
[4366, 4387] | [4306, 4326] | 1.21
